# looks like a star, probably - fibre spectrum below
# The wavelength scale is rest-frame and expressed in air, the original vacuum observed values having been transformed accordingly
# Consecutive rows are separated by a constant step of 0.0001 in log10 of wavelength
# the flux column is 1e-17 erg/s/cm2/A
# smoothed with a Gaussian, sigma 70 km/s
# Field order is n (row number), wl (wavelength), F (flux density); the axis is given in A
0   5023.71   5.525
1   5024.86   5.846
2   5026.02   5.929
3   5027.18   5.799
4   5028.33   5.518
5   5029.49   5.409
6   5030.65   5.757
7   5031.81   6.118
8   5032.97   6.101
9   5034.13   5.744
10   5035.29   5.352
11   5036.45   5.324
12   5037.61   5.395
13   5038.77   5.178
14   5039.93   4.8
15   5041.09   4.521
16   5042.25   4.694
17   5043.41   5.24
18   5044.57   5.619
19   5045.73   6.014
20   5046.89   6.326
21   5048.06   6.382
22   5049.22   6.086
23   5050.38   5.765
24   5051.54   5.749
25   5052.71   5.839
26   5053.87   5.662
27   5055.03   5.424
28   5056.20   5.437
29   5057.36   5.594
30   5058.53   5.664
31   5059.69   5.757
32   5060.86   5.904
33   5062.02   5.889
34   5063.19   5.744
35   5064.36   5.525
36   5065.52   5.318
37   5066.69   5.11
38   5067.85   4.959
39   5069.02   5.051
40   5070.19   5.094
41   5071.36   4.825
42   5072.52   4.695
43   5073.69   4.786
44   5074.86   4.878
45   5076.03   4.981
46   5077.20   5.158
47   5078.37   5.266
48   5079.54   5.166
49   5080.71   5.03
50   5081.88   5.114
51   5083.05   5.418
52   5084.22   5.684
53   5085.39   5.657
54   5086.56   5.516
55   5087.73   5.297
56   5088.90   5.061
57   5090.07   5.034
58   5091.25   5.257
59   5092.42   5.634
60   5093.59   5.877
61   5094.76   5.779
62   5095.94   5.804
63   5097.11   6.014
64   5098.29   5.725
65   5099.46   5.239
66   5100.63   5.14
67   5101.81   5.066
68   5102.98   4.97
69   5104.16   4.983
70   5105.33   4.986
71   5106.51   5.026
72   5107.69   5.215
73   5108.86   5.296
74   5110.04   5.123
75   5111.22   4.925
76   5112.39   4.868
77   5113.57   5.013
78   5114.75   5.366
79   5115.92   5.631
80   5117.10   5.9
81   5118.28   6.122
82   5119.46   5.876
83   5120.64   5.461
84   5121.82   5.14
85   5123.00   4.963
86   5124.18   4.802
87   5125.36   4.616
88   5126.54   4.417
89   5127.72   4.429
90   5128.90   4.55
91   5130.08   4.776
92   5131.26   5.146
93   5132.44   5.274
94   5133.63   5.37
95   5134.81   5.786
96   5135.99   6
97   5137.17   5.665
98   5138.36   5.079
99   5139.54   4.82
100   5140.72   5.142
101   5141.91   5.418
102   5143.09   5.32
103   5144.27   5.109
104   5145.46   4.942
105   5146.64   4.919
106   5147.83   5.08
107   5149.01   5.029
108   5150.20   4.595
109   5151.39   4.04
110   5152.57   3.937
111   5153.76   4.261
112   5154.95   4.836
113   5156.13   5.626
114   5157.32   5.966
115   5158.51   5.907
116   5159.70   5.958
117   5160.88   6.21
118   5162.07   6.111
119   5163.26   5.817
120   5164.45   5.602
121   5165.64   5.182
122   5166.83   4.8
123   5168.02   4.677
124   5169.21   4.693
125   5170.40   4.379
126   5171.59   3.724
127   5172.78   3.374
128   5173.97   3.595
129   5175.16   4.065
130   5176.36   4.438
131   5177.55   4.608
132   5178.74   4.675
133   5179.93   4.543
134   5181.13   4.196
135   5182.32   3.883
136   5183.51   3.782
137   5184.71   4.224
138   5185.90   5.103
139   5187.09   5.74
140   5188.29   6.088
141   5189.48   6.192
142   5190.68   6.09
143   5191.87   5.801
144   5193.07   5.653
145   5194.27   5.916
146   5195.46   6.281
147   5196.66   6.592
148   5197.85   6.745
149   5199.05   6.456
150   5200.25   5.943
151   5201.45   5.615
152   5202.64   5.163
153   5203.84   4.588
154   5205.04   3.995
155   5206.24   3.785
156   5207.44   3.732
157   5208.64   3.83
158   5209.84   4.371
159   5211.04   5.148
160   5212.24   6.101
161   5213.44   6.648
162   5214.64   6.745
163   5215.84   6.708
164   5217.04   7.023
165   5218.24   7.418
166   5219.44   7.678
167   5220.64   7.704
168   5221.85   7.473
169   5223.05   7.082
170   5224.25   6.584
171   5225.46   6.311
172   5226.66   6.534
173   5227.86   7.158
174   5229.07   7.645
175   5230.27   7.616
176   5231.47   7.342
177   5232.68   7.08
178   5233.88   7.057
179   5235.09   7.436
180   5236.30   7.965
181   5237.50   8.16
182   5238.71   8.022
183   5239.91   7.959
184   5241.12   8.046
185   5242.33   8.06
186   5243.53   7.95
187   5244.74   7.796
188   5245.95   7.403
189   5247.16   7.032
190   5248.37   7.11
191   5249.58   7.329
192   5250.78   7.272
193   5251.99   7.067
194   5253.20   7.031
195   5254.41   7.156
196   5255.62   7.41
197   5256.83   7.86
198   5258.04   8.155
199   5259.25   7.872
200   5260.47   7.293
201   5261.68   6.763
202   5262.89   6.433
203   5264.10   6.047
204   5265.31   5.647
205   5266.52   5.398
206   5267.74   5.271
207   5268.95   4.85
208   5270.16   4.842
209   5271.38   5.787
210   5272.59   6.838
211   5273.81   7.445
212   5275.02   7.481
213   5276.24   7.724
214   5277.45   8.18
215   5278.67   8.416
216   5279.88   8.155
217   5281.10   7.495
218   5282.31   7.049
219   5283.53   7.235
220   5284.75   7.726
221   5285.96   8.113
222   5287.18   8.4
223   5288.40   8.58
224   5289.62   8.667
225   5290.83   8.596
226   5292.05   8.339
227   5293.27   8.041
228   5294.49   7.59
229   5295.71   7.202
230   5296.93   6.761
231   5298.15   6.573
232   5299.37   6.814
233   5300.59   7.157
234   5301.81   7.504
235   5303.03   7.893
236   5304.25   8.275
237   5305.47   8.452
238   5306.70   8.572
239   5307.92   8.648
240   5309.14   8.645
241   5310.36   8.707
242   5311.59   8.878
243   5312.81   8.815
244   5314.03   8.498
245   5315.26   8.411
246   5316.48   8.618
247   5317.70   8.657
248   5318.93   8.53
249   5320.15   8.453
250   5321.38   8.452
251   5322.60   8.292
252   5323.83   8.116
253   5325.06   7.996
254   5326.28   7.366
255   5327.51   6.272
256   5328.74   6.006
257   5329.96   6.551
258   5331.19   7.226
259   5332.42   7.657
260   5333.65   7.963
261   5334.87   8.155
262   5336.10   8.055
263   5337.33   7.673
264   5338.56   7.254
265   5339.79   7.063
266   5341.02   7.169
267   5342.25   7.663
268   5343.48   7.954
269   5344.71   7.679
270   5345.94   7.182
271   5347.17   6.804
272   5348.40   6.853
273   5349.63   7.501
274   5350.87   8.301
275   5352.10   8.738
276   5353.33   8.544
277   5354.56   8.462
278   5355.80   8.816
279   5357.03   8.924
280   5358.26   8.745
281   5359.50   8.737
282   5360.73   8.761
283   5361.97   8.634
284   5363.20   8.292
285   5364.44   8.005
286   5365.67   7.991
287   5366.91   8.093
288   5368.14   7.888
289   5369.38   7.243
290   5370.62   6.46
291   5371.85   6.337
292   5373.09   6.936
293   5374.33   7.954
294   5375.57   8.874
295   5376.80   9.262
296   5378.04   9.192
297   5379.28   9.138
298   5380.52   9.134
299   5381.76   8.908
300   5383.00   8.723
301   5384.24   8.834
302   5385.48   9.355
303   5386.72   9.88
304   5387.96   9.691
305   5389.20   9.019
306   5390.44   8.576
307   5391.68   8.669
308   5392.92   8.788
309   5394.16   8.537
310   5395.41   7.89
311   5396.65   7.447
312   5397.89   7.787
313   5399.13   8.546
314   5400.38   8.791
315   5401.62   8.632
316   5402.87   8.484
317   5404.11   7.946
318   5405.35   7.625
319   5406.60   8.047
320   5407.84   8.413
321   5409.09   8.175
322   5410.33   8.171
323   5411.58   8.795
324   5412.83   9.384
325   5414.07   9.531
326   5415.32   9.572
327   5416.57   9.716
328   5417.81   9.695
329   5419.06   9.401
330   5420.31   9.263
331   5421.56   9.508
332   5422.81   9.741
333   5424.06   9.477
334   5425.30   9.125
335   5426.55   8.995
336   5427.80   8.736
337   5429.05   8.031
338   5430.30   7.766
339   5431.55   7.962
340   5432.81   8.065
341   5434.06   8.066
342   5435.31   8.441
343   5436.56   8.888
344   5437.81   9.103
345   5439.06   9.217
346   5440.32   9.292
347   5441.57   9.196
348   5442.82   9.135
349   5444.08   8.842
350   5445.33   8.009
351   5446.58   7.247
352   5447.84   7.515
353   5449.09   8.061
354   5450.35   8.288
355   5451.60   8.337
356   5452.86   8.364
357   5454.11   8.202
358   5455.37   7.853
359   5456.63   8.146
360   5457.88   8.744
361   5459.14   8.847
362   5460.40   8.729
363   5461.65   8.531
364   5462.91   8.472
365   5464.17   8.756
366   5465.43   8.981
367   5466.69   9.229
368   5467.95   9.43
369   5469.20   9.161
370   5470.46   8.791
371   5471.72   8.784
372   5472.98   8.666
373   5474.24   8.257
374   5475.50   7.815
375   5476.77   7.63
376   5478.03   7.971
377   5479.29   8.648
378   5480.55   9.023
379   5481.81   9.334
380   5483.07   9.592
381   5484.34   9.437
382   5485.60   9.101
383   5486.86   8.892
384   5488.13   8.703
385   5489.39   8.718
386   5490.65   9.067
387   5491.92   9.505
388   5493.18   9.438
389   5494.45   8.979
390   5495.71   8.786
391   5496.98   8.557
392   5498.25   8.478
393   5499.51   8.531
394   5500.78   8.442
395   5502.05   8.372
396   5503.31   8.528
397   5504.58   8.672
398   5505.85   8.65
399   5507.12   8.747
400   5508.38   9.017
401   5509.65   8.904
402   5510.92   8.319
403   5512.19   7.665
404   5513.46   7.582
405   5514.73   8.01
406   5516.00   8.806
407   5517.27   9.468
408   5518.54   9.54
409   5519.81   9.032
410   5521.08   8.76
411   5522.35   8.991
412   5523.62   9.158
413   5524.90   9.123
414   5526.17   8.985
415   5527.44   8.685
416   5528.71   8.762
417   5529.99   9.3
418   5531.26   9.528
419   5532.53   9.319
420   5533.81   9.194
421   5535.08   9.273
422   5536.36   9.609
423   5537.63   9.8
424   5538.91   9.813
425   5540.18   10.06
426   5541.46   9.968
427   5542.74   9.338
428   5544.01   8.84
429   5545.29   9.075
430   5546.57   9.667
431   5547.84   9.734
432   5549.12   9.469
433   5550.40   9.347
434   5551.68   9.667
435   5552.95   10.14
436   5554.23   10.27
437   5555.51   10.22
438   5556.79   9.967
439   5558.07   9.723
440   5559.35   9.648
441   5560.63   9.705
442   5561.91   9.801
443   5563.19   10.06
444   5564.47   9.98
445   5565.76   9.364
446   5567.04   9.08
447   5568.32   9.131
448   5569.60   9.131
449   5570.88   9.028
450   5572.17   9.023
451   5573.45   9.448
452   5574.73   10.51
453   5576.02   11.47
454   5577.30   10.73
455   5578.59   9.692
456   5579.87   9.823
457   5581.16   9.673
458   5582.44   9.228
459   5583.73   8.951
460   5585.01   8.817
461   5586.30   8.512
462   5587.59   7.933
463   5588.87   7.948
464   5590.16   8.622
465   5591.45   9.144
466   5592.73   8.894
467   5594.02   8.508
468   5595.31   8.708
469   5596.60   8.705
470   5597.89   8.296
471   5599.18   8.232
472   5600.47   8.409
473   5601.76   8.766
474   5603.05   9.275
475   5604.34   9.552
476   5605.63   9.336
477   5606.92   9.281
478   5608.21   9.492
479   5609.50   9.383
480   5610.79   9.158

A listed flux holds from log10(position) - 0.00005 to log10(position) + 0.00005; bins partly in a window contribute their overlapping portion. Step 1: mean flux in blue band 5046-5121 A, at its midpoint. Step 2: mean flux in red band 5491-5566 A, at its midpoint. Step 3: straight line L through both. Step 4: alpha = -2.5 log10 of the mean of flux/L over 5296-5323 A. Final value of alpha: -0.11 mag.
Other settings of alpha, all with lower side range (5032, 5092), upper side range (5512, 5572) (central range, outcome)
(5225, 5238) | -0.08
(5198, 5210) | 0.33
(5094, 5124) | 0.09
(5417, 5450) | -0.03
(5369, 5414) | -0.05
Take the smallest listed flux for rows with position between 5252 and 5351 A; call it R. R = 4.842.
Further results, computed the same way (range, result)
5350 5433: 6.337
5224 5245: 6.311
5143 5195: 3.374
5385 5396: 7.89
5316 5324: 8.116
